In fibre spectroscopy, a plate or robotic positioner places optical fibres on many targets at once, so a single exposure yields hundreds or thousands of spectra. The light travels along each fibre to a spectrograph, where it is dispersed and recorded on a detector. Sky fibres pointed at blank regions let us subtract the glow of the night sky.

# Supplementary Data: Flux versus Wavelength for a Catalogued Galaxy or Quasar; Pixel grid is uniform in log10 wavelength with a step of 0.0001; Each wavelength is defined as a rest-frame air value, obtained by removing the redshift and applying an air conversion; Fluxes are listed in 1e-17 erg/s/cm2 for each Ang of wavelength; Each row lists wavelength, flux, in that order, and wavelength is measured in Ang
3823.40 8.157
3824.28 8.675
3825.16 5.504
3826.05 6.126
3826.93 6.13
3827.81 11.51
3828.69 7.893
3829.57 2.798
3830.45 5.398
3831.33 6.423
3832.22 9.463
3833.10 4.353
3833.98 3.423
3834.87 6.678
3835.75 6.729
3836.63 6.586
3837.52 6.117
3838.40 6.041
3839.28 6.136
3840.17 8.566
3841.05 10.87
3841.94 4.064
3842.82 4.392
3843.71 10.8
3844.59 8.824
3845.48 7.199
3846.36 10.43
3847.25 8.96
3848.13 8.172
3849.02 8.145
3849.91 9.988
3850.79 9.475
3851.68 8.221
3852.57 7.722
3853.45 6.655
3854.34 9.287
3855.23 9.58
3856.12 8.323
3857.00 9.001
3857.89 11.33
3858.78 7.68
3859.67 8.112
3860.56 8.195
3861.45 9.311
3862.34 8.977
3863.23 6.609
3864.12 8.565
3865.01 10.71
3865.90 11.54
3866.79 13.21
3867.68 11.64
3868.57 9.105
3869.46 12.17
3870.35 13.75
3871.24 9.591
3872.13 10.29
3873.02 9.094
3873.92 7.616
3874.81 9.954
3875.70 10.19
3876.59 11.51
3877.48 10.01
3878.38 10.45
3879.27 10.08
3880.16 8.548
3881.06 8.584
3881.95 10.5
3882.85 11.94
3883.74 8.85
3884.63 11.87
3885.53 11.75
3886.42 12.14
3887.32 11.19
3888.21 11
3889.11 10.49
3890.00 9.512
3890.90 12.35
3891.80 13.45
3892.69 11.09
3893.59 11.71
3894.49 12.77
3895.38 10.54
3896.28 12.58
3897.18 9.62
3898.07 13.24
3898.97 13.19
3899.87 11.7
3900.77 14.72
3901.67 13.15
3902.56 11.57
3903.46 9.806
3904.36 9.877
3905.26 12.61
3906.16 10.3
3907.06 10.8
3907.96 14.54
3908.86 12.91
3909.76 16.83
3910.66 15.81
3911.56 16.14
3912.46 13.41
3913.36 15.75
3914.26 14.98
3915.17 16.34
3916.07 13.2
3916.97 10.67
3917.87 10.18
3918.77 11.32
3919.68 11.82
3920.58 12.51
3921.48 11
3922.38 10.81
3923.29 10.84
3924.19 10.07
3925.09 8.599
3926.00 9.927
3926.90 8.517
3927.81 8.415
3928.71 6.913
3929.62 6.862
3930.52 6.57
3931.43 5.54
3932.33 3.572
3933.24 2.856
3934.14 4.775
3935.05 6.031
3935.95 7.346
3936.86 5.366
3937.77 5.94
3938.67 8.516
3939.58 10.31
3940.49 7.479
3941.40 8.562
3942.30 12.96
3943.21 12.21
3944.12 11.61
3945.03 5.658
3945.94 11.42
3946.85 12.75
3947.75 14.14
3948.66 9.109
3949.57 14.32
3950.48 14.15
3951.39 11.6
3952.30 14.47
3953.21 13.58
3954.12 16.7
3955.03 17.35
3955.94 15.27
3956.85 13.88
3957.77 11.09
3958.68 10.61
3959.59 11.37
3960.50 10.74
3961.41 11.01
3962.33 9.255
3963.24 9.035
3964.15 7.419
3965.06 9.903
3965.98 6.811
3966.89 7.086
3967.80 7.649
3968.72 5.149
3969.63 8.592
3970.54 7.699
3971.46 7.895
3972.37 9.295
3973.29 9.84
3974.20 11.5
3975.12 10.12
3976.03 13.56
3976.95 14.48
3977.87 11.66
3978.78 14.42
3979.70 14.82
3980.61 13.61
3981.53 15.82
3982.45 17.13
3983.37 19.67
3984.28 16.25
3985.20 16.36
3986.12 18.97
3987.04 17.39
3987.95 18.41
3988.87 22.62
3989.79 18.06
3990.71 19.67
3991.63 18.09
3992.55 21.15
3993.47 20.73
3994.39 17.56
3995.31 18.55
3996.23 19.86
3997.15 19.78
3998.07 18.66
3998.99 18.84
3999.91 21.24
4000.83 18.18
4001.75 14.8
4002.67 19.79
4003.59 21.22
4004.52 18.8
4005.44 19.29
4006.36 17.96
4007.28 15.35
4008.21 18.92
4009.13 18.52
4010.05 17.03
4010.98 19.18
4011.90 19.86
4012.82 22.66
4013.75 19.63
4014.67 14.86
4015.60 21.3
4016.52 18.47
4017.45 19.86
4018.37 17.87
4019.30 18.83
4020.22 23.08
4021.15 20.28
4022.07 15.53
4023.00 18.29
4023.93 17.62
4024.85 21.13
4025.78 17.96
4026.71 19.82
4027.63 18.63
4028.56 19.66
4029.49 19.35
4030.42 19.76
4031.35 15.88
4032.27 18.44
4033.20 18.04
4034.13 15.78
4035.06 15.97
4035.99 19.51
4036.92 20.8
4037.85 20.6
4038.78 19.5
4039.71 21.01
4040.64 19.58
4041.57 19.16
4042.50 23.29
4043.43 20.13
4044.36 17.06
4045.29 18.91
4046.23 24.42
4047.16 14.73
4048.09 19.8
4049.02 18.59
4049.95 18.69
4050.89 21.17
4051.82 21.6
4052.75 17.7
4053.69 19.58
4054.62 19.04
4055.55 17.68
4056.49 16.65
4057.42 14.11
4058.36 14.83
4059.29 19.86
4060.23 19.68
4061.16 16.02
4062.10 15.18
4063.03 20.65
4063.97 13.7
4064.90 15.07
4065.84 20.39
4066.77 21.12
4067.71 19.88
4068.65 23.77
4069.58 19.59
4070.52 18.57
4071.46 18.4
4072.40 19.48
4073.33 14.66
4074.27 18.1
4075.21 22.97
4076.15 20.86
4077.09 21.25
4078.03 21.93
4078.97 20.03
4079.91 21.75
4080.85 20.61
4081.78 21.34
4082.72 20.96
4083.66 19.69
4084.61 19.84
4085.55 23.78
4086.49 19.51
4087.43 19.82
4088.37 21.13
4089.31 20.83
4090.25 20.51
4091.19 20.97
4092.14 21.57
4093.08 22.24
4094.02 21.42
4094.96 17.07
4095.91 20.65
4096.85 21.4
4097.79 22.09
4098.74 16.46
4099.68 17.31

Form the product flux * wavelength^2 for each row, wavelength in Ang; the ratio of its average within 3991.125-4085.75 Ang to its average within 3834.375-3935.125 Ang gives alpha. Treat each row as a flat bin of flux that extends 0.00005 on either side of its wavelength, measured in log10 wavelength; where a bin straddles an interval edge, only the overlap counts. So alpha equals 2.05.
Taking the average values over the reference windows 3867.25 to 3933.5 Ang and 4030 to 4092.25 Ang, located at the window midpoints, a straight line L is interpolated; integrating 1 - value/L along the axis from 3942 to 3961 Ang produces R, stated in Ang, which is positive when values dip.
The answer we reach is 1.46 Ang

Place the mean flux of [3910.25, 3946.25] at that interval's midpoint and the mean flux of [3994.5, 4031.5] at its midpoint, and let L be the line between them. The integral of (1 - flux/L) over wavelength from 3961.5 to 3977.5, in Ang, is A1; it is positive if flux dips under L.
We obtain 5.7 Ang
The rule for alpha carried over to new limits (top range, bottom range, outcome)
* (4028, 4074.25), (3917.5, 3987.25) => 1.83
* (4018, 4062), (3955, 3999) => 1.39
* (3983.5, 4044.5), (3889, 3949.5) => 1.86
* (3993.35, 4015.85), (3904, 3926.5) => 1.58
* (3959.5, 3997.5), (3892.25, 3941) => 1.35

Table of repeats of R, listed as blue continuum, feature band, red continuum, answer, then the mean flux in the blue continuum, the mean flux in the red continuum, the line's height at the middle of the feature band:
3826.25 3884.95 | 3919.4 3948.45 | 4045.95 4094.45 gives 9.0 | 8.69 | 19.5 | 12.6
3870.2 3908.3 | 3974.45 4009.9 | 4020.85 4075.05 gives -3.4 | 11.1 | 18.7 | 16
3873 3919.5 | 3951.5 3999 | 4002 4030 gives 7.7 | 11.8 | 19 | 16.5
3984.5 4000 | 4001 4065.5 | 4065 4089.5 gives 3.3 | 19.1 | 20.3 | 19.7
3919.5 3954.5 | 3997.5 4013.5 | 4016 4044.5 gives -2.2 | 9.56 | 19.1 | 16.6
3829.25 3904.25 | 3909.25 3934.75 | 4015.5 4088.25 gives 3.7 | 9.5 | 19.2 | 12.4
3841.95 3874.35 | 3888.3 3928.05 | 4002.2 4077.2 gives -0.8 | 9.17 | 18.9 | 11.9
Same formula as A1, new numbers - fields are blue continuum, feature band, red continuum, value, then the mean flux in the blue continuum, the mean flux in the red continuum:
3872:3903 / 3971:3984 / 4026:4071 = 1.9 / 11.1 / 18.8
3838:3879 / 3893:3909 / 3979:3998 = 0.2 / 9.15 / 18.2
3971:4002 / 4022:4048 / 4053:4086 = -1.4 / 16.5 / 19.2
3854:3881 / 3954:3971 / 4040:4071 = 4.8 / 9.8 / 18.8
